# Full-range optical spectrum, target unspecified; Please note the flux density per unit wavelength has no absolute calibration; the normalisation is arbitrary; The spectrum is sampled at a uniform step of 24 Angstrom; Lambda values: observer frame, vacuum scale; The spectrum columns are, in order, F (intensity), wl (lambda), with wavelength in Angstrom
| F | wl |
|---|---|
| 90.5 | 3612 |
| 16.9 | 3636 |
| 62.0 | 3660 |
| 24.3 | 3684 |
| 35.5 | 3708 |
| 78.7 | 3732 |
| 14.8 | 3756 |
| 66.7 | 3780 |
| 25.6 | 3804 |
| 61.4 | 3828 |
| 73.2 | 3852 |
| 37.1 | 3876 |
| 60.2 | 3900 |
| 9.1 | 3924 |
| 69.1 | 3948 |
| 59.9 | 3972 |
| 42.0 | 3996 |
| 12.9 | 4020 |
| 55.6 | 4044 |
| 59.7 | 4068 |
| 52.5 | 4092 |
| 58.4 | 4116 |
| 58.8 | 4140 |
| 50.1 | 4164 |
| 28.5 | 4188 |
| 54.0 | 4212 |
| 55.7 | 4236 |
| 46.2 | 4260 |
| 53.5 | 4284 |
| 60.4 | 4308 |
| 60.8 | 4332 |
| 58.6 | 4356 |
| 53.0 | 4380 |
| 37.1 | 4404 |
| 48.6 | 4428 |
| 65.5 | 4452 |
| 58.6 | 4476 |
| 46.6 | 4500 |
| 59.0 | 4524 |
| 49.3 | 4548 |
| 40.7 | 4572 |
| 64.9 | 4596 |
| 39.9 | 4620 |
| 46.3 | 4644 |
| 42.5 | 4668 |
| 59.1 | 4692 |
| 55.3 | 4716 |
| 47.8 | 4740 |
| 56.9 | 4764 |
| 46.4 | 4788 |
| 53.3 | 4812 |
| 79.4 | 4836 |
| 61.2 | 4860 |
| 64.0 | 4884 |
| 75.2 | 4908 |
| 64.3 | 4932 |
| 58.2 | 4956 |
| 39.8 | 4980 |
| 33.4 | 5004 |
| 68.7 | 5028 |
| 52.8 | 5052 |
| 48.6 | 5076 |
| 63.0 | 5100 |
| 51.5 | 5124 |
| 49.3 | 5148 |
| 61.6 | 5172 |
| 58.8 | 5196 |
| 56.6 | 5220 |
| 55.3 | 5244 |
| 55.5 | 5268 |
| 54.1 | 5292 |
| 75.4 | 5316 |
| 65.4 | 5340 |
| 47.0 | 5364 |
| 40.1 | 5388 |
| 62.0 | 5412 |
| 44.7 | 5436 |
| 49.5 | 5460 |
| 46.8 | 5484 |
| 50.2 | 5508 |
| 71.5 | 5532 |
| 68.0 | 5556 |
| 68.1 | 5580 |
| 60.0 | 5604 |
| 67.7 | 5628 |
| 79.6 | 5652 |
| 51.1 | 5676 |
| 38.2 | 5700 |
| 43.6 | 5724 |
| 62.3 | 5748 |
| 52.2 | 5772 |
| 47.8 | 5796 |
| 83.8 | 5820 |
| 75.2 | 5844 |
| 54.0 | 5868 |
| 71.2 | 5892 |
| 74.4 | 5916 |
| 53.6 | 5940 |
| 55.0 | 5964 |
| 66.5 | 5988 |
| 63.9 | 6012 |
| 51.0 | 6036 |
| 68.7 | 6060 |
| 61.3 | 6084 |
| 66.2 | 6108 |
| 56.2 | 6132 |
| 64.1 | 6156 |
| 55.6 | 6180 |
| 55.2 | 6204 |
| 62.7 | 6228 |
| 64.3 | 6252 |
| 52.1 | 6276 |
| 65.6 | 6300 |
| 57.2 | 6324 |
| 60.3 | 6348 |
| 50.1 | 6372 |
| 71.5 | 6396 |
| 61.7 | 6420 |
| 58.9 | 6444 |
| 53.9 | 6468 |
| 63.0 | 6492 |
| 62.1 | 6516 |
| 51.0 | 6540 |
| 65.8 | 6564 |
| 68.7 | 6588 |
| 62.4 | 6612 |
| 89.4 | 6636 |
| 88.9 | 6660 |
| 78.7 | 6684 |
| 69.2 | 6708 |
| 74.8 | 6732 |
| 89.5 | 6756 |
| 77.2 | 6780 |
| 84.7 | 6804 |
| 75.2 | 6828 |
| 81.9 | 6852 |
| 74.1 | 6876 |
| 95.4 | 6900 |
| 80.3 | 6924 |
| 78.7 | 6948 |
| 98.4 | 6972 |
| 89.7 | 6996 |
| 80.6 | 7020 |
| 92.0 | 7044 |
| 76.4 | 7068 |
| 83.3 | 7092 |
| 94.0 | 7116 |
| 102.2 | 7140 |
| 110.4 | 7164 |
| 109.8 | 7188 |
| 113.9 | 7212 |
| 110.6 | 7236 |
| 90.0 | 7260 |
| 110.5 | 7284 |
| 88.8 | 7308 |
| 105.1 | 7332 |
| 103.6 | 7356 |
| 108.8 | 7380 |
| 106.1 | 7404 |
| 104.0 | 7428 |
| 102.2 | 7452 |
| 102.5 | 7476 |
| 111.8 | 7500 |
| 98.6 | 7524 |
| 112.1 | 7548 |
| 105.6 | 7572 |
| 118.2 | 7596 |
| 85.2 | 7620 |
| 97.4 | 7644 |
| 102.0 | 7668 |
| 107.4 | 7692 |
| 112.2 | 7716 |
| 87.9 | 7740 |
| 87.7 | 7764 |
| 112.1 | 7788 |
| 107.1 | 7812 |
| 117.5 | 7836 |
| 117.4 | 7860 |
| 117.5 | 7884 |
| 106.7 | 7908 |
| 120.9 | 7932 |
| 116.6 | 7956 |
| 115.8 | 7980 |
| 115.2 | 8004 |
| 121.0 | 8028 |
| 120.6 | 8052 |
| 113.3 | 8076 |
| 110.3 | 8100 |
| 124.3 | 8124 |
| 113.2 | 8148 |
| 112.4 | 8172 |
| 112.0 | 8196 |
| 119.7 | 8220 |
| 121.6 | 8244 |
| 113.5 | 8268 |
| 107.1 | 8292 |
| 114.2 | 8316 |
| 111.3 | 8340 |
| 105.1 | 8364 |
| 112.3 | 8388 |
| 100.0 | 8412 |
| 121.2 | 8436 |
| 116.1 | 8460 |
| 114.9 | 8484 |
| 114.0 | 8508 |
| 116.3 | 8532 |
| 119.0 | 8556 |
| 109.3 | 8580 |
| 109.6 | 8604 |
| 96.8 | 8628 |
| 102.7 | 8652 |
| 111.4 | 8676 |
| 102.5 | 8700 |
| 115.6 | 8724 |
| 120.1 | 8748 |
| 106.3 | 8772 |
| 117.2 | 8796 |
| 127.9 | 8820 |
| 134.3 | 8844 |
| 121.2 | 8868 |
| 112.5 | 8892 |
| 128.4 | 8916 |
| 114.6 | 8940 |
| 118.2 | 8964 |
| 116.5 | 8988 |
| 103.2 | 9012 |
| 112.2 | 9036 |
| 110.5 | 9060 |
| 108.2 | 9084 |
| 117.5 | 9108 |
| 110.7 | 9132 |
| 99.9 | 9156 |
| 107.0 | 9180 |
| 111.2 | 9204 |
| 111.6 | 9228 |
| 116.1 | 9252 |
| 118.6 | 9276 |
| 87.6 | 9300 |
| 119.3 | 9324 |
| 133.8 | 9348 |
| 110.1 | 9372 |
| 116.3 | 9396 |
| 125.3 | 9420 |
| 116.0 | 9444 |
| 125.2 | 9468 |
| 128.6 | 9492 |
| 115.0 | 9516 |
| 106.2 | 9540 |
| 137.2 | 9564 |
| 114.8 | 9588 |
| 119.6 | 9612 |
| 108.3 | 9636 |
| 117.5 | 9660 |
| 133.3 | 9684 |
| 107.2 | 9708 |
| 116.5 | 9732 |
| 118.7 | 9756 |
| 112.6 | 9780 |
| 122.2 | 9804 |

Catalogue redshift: 0.782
